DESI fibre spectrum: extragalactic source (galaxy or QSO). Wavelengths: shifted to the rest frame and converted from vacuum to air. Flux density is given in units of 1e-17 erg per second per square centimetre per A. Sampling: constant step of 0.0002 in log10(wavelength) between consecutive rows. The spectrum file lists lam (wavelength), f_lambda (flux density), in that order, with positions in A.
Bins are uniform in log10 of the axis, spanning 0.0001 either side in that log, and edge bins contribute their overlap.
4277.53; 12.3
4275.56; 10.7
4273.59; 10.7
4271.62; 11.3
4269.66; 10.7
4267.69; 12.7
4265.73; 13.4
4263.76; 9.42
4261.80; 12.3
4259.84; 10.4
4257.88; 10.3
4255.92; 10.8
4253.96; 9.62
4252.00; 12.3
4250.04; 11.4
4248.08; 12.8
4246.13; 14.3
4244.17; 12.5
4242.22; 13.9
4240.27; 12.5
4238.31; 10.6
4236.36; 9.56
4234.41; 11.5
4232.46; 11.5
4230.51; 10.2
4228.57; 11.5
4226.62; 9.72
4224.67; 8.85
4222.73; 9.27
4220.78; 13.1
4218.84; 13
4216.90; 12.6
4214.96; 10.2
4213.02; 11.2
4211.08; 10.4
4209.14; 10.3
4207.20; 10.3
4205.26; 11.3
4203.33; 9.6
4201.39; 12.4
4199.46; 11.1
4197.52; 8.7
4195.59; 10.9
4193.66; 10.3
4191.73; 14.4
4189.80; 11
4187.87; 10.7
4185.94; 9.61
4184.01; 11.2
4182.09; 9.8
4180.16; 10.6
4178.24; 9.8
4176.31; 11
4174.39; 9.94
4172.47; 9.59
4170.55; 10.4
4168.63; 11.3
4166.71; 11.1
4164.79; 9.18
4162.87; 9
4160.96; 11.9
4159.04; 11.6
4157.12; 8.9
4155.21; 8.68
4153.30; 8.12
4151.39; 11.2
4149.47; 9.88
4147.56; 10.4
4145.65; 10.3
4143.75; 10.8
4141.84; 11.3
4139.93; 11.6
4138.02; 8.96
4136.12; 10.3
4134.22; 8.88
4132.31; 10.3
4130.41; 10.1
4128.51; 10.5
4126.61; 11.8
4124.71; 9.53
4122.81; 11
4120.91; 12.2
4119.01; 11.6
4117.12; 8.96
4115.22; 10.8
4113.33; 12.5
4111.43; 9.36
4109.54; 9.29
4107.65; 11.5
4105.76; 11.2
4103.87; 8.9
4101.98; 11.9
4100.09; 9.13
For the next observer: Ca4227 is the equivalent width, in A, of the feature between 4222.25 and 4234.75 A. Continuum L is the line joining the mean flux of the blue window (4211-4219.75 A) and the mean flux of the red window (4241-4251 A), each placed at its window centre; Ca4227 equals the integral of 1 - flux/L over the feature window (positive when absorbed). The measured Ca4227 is 1.9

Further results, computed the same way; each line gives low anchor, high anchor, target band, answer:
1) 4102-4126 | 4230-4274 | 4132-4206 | 3.95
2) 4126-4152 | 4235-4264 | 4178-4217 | 0.95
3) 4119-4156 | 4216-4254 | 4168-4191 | 0.93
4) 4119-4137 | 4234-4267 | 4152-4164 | 1.21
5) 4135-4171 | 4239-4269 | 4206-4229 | 0.88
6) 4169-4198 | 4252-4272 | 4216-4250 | -2.06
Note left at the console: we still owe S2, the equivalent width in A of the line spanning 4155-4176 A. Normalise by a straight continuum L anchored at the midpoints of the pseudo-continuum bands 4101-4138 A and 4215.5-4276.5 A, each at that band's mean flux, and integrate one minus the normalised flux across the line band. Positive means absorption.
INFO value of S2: 1.2 A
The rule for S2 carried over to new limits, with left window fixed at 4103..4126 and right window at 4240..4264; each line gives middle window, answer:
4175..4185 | 0.63 A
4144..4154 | 0.74 A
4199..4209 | 0.43 A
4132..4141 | 0.65 A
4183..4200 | 0.59 A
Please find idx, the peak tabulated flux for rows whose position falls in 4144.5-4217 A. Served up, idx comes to 14.4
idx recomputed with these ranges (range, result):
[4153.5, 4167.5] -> 11.9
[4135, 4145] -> 11.6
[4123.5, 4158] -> 11.8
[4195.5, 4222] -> 13.1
